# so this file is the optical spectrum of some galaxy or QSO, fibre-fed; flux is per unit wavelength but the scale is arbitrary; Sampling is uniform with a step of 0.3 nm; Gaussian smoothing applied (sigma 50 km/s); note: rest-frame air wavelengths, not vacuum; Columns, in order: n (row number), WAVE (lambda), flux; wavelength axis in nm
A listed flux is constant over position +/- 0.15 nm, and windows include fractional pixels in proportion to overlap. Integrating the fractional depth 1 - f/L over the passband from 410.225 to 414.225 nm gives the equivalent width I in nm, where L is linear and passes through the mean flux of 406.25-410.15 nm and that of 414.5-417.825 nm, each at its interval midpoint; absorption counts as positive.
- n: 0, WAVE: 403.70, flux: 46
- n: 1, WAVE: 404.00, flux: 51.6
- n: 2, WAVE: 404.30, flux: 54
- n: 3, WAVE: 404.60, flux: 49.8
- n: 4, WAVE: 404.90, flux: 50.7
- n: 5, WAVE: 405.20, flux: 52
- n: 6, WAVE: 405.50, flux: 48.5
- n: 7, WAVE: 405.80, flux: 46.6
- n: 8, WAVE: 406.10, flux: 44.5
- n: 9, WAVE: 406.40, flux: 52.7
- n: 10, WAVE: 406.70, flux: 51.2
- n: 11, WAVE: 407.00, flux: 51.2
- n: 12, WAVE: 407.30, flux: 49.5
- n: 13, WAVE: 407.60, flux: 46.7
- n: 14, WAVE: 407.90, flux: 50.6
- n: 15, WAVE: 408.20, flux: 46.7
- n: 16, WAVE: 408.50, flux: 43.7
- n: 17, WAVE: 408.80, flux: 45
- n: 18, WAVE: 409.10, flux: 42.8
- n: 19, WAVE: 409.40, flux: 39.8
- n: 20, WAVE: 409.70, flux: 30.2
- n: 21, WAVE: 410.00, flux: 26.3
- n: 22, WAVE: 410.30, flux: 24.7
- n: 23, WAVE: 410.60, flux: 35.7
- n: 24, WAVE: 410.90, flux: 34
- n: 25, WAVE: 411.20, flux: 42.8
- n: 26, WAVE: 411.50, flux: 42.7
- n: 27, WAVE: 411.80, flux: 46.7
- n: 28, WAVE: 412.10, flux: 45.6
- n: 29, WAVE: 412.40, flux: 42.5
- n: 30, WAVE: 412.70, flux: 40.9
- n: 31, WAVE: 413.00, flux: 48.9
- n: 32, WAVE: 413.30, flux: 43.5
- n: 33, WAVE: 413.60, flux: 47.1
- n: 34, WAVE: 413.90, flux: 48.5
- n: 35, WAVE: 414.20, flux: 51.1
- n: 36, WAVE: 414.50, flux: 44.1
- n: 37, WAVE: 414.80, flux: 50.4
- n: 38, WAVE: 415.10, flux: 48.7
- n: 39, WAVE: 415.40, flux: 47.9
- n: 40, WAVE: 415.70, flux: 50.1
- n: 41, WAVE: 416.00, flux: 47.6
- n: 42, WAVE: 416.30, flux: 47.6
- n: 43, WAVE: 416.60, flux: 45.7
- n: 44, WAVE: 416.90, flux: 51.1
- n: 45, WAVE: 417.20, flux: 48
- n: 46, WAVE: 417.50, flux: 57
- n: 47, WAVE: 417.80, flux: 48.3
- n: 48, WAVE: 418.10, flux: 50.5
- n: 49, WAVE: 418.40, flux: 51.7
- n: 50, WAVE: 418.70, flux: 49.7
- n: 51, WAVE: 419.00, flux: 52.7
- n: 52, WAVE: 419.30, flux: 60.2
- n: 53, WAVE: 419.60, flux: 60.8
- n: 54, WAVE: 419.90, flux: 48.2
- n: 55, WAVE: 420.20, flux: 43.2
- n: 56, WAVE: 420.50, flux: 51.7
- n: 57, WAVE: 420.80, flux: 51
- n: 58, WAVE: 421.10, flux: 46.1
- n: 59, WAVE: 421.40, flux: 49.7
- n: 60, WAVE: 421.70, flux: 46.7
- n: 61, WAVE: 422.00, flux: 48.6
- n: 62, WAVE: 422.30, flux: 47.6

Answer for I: 0.37 nm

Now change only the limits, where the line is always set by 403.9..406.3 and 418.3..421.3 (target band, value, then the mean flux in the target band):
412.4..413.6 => 0.15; 44.5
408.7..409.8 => 0.23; 39.6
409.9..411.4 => 0.51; 33.2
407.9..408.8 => 0.07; 46.1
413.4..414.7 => 0.08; 47.6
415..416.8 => 0.11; 48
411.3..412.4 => 0.13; 44.6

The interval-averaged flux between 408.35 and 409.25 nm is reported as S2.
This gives 43.8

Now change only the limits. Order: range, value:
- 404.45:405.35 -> 50.8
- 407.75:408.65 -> 47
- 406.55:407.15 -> 51.2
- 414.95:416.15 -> 48.6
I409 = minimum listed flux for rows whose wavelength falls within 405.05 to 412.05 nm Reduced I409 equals 24.7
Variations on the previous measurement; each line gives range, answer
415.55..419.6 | 45.7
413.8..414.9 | 44.1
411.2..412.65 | 42.5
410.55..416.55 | 34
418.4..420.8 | 43.2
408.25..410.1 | 26.3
